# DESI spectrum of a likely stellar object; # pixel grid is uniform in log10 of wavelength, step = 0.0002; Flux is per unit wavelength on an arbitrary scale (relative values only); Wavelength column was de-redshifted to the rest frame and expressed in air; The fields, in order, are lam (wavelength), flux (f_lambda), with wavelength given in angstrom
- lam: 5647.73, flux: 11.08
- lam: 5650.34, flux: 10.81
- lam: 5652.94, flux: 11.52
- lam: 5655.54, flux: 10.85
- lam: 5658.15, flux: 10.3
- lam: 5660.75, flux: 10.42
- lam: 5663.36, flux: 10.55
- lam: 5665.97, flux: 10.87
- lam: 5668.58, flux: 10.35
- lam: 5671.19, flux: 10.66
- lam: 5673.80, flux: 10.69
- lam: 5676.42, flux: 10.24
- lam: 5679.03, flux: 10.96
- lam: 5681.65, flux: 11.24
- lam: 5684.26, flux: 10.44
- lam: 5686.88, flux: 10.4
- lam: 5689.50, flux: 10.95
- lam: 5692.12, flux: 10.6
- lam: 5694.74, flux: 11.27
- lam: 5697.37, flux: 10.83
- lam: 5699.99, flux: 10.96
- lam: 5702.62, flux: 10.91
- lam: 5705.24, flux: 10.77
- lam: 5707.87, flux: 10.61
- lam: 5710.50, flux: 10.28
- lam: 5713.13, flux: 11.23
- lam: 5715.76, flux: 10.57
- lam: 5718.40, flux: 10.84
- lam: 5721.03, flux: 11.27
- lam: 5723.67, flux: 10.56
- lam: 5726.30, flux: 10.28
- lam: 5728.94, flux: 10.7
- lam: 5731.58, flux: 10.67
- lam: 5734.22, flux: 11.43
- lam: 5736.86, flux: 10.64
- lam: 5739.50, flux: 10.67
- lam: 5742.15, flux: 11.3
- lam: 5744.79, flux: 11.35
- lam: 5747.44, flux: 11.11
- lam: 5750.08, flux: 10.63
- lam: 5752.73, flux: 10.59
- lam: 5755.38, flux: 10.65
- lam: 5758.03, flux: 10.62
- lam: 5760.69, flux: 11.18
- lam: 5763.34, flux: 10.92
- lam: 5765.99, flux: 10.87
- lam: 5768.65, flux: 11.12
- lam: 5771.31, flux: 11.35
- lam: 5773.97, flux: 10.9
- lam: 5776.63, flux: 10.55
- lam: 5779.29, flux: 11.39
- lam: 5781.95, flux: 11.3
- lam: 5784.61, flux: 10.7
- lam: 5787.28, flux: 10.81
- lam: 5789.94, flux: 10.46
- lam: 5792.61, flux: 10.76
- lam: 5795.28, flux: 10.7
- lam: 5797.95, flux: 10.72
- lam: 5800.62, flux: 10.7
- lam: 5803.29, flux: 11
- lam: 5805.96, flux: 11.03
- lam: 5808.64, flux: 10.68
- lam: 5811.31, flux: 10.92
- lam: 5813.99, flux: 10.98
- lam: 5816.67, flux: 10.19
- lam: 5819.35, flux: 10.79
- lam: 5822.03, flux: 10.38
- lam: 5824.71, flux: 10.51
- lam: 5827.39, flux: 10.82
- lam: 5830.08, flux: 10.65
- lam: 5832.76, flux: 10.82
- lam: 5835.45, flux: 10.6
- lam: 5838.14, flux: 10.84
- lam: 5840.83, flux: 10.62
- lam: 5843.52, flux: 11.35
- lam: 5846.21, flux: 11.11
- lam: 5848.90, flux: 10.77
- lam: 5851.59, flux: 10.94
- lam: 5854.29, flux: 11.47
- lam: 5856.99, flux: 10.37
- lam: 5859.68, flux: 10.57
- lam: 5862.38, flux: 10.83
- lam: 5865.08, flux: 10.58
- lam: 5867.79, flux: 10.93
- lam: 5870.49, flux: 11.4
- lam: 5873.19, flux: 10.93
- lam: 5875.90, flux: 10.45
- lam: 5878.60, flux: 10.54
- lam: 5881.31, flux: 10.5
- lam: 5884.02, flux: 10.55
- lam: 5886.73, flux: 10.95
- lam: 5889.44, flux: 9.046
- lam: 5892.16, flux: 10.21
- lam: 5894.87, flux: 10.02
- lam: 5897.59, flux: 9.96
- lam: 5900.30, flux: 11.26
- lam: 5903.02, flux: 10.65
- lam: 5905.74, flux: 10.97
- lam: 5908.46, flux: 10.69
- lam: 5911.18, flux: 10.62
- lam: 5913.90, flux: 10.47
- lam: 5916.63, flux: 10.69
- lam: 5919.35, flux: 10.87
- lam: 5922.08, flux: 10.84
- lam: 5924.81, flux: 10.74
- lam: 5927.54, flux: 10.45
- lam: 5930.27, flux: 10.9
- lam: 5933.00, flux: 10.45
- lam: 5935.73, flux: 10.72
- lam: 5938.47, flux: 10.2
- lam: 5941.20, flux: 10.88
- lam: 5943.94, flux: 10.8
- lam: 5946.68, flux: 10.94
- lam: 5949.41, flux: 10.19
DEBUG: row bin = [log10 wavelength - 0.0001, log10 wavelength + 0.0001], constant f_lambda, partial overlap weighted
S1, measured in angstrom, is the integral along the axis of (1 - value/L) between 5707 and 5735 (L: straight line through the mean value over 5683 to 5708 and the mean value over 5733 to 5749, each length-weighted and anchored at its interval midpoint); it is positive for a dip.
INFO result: 0.49 angstrom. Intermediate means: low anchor 10.8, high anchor 11.1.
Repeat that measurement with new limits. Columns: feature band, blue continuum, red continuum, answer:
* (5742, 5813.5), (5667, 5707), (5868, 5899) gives -1.95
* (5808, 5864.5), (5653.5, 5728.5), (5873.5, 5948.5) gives -0.79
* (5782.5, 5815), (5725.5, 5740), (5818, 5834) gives -0.33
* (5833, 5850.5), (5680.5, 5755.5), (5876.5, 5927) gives -0.42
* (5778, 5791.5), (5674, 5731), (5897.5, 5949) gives -0.24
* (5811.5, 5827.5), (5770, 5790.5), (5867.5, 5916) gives 0.29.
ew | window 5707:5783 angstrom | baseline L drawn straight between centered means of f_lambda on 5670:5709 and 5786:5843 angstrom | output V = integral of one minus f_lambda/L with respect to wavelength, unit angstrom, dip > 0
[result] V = -0.9 angstrom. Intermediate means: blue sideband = 10.8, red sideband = 10.7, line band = 10.9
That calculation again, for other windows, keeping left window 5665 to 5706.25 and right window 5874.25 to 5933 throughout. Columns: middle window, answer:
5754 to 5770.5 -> -0.3 angstrom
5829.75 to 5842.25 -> -0.1 angstrom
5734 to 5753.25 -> -0.5 angstrom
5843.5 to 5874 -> -1.0 angstrom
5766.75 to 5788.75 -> -0.7 angstrom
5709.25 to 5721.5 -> -0.1 angstrom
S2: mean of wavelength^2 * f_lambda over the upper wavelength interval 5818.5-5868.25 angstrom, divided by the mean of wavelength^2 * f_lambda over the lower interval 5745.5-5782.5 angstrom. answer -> 1.01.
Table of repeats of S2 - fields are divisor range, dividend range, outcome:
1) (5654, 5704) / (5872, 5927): 1.06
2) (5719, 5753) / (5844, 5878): 1.04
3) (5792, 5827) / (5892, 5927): 1.03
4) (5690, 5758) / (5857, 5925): 1.04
